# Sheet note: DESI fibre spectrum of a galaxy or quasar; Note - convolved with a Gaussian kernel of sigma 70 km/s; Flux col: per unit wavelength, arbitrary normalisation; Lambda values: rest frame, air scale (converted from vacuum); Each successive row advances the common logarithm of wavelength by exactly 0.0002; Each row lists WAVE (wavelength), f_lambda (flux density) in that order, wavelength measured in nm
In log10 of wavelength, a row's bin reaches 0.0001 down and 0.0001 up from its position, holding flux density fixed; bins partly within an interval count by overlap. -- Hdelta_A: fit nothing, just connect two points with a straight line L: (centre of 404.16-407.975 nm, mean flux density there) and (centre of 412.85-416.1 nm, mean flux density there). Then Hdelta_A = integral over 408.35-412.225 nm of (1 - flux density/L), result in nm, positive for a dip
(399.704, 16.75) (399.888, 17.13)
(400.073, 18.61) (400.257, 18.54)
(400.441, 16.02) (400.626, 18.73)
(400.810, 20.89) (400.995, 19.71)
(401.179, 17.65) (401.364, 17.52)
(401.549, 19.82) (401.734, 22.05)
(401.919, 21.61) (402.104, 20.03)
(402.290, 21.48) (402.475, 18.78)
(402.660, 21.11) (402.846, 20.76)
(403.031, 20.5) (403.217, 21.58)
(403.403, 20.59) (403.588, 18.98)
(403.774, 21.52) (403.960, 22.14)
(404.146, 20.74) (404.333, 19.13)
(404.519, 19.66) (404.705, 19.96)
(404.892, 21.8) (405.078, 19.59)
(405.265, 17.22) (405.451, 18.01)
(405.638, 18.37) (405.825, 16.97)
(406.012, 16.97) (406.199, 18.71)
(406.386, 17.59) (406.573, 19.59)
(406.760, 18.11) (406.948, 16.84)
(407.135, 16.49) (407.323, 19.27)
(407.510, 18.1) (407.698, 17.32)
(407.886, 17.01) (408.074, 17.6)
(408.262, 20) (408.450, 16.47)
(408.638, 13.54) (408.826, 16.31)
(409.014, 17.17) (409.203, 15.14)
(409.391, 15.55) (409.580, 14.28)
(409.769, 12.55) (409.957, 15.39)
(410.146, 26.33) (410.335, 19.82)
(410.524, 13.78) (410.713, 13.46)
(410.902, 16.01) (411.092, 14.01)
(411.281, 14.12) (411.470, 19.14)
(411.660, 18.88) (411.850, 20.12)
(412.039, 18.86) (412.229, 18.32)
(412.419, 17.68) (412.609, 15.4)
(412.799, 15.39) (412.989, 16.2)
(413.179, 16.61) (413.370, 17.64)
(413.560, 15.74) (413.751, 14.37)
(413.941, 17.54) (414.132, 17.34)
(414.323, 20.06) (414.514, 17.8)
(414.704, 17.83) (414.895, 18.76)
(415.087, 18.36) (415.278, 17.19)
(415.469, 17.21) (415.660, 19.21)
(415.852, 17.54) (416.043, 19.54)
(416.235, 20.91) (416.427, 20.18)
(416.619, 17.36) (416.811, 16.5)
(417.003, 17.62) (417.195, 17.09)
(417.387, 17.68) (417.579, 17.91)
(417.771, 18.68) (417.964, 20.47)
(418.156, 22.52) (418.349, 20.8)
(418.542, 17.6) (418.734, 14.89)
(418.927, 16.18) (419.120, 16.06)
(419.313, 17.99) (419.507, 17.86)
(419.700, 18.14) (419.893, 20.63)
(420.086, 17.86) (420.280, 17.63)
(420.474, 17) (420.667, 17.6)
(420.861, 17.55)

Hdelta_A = 0.29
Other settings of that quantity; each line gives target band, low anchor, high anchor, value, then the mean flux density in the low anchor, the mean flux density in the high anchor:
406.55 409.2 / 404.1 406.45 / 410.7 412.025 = 0.103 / 18.8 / 16.9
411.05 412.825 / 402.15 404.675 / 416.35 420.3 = 0.168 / 20.5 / 18.2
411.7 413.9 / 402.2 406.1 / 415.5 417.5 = 0.207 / 19.8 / 18.3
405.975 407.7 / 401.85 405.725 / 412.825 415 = 0.117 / 20.2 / 17.2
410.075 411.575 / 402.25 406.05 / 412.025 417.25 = 0.121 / 19.8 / 17.6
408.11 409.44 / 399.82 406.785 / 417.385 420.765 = 0.184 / 19.4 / 18.2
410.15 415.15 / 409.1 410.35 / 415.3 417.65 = 0.061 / 16.8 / 18.2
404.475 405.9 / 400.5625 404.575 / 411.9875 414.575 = 0.038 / 20.2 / 17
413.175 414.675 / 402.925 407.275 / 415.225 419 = 0.112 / 19.2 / 18.4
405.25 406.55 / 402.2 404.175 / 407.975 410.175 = 0.064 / 20.8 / 16.4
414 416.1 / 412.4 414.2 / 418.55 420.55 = -0.201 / 16.3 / 17.4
